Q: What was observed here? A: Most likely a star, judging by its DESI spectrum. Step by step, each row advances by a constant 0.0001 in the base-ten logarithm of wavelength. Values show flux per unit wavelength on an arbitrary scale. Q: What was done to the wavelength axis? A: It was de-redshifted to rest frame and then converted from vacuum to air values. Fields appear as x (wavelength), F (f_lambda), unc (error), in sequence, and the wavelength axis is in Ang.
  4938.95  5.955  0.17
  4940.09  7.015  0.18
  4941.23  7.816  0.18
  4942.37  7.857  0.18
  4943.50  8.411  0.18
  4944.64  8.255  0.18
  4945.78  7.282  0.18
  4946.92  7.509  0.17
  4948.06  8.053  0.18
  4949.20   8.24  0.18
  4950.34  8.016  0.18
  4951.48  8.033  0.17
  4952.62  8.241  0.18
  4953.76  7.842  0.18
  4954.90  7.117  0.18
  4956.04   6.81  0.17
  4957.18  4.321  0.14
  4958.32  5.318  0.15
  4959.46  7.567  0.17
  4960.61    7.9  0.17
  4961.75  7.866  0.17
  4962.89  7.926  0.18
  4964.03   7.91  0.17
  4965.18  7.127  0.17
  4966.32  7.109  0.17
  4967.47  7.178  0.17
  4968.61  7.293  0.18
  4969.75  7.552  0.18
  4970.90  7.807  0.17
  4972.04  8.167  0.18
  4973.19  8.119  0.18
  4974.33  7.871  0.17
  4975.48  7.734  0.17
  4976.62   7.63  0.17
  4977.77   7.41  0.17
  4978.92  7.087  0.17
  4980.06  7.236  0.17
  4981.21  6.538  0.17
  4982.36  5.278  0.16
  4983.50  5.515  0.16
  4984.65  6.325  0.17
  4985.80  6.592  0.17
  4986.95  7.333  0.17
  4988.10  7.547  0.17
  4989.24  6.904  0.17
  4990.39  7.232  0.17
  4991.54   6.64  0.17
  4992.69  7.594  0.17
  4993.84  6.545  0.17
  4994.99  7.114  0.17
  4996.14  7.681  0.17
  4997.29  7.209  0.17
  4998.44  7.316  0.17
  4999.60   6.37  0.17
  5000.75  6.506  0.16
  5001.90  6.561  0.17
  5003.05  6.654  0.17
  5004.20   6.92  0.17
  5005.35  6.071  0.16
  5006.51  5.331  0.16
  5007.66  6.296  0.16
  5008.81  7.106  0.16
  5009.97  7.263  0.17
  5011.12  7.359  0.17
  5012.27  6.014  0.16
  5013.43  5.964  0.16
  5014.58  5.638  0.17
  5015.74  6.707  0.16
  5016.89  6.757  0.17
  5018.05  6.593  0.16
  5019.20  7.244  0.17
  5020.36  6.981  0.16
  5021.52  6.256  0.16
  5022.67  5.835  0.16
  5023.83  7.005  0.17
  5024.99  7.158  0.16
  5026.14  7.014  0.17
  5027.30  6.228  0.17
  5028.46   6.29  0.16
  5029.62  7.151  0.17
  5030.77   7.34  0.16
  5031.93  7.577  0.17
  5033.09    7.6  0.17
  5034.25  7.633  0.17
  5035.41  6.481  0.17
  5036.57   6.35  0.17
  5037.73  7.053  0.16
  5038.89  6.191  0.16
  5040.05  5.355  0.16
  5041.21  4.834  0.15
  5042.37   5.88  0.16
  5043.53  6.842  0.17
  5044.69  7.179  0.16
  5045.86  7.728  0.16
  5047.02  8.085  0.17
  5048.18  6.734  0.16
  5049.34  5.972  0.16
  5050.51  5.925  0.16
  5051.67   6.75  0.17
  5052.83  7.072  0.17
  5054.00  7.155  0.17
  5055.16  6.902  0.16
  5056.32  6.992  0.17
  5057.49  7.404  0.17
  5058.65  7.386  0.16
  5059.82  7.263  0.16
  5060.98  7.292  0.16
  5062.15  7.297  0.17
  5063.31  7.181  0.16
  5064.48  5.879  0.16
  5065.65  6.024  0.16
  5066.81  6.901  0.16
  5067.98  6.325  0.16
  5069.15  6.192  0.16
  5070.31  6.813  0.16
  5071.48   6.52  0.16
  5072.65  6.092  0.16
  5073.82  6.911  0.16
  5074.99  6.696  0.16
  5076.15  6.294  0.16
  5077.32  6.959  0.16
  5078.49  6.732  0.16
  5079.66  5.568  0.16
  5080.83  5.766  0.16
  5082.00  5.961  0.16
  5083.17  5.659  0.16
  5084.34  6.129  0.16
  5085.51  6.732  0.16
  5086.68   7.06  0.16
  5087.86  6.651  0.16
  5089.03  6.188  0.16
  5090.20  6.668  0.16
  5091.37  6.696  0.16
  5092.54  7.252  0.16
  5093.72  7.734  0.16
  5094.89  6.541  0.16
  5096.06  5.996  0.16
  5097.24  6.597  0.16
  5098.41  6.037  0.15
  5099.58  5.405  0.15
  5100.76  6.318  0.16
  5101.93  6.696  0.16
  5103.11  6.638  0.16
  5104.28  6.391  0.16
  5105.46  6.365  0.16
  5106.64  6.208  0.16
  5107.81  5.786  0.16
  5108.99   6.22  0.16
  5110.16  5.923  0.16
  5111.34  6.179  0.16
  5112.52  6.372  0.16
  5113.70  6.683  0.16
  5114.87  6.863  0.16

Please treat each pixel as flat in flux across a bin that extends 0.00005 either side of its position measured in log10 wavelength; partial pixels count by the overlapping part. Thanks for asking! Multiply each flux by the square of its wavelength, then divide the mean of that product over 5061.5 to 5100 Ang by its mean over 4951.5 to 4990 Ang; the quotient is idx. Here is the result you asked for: 0.94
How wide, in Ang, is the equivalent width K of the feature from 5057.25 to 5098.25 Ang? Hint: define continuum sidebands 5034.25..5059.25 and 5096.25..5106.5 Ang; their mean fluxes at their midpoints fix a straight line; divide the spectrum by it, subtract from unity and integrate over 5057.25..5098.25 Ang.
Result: -0.8 Ang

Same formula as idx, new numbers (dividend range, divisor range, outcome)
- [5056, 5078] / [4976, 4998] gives 1.01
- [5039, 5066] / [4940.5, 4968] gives 0.94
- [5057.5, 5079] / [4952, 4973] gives 0.96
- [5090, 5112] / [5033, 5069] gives 0.97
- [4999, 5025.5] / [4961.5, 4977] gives 0.87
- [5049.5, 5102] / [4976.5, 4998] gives 0.99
